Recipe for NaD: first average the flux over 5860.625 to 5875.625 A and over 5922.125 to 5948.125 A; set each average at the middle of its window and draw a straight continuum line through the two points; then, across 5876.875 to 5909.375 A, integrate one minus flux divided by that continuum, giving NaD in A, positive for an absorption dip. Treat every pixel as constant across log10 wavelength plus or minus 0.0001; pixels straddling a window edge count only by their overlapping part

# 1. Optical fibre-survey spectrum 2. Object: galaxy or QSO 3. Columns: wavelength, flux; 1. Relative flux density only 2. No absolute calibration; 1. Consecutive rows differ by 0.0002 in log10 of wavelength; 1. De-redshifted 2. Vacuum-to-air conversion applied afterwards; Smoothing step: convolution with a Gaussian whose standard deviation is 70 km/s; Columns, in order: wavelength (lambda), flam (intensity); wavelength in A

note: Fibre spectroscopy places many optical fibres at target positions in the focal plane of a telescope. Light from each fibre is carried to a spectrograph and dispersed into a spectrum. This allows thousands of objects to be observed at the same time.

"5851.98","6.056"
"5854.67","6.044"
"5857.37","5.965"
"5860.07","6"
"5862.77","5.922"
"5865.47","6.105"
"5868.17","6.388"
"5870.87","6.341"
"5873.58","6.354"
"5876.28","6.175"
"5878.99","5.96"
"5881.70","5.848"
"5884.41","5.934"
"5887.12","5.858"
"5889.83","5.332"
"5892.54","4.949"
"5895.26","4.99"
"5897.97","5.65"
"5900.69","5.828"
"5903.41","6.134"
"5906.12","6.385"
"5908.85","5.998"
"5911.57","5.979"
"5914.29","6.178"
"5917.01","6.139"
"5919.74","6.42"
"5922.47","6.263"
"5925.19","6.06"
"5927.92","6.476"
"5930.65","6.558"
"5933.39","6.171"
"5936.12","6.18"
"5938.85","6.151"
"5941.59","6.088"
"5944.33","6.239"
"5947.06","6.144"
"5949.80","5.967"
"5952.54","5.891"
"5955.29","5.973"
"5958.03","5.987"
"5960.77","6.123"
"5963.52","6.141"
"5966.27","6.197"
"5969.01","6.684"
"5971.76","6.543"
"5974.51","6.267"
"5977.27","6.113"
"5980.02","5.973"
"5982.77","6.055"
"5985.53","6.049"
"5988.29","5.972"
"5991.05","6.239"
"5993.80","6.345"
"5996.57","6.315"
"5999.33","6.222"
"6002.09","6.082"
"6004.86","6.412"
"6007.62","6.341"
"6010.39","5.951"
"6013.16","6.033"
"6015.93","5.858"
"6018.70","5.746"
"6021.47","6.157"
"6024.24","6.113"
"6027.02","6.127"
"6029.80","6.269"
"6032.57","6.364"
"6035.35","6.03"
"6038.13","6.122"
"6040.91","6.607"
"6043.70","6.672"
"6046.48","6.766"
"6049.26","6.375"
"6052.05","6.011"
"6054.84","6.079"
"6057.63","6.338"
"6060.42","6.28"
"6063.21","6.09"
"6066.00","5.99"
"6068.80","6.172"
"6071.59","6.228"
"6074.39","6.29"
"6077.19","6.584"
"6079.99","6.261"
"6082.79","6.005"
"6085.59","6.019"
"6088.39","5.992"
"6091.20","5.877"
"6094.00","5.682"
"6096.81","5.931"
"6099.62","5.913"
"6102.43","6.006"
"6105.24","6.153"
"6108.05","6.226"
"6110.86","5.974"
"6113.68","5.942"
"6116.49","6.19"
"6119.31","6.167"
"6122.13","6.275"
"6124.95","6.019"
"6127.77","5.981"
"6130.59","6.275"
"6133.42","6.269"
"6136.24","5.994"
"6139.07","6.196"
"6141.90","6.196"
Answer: 2.49 A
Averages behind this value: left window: 6.21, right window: 6.23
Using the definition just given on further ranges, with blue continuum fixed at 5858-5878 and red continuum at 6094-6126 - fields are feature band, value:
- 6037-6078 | -1.50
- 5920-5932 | -0.40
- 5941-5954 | 0.15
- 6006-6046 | -0.59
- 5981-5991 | 0.10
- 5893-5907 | 0.98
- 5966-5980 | -0.49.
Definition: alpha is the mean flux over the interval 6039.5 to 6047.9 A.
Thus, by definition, 6.68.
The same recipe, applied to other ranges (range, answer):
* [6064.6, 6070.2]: 6.08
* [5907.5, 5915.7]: 6.06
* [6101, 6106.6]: 6.08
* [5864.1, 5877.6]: 6.27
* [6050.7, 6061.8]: 6.18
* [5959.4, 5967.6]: 6.15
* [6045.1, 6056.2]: 6.31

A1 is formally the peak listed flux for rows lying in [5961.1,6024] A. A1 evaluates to 6.684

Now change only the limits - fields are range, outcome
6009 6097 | 6.766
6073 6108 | 6.584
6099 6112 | 6.226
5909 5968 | 6.558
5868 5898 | 6.388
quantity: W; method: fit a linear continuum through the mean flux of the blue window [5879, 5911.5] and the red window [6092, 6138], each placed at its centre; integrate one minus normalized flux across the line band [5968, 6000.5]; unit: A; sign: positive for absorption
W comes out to -2.0 A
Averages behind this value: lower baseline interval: 5.74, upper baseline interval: 6.06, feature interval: 6.23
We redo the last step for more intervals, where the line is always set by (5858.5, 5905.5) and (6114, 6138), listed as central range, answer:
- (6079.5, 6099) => 0.5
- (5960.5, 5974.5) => -0.9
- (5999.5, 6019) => -0.2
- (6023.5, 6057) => -1.4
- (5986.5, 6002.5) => -0.5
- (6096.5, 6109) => 0.1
